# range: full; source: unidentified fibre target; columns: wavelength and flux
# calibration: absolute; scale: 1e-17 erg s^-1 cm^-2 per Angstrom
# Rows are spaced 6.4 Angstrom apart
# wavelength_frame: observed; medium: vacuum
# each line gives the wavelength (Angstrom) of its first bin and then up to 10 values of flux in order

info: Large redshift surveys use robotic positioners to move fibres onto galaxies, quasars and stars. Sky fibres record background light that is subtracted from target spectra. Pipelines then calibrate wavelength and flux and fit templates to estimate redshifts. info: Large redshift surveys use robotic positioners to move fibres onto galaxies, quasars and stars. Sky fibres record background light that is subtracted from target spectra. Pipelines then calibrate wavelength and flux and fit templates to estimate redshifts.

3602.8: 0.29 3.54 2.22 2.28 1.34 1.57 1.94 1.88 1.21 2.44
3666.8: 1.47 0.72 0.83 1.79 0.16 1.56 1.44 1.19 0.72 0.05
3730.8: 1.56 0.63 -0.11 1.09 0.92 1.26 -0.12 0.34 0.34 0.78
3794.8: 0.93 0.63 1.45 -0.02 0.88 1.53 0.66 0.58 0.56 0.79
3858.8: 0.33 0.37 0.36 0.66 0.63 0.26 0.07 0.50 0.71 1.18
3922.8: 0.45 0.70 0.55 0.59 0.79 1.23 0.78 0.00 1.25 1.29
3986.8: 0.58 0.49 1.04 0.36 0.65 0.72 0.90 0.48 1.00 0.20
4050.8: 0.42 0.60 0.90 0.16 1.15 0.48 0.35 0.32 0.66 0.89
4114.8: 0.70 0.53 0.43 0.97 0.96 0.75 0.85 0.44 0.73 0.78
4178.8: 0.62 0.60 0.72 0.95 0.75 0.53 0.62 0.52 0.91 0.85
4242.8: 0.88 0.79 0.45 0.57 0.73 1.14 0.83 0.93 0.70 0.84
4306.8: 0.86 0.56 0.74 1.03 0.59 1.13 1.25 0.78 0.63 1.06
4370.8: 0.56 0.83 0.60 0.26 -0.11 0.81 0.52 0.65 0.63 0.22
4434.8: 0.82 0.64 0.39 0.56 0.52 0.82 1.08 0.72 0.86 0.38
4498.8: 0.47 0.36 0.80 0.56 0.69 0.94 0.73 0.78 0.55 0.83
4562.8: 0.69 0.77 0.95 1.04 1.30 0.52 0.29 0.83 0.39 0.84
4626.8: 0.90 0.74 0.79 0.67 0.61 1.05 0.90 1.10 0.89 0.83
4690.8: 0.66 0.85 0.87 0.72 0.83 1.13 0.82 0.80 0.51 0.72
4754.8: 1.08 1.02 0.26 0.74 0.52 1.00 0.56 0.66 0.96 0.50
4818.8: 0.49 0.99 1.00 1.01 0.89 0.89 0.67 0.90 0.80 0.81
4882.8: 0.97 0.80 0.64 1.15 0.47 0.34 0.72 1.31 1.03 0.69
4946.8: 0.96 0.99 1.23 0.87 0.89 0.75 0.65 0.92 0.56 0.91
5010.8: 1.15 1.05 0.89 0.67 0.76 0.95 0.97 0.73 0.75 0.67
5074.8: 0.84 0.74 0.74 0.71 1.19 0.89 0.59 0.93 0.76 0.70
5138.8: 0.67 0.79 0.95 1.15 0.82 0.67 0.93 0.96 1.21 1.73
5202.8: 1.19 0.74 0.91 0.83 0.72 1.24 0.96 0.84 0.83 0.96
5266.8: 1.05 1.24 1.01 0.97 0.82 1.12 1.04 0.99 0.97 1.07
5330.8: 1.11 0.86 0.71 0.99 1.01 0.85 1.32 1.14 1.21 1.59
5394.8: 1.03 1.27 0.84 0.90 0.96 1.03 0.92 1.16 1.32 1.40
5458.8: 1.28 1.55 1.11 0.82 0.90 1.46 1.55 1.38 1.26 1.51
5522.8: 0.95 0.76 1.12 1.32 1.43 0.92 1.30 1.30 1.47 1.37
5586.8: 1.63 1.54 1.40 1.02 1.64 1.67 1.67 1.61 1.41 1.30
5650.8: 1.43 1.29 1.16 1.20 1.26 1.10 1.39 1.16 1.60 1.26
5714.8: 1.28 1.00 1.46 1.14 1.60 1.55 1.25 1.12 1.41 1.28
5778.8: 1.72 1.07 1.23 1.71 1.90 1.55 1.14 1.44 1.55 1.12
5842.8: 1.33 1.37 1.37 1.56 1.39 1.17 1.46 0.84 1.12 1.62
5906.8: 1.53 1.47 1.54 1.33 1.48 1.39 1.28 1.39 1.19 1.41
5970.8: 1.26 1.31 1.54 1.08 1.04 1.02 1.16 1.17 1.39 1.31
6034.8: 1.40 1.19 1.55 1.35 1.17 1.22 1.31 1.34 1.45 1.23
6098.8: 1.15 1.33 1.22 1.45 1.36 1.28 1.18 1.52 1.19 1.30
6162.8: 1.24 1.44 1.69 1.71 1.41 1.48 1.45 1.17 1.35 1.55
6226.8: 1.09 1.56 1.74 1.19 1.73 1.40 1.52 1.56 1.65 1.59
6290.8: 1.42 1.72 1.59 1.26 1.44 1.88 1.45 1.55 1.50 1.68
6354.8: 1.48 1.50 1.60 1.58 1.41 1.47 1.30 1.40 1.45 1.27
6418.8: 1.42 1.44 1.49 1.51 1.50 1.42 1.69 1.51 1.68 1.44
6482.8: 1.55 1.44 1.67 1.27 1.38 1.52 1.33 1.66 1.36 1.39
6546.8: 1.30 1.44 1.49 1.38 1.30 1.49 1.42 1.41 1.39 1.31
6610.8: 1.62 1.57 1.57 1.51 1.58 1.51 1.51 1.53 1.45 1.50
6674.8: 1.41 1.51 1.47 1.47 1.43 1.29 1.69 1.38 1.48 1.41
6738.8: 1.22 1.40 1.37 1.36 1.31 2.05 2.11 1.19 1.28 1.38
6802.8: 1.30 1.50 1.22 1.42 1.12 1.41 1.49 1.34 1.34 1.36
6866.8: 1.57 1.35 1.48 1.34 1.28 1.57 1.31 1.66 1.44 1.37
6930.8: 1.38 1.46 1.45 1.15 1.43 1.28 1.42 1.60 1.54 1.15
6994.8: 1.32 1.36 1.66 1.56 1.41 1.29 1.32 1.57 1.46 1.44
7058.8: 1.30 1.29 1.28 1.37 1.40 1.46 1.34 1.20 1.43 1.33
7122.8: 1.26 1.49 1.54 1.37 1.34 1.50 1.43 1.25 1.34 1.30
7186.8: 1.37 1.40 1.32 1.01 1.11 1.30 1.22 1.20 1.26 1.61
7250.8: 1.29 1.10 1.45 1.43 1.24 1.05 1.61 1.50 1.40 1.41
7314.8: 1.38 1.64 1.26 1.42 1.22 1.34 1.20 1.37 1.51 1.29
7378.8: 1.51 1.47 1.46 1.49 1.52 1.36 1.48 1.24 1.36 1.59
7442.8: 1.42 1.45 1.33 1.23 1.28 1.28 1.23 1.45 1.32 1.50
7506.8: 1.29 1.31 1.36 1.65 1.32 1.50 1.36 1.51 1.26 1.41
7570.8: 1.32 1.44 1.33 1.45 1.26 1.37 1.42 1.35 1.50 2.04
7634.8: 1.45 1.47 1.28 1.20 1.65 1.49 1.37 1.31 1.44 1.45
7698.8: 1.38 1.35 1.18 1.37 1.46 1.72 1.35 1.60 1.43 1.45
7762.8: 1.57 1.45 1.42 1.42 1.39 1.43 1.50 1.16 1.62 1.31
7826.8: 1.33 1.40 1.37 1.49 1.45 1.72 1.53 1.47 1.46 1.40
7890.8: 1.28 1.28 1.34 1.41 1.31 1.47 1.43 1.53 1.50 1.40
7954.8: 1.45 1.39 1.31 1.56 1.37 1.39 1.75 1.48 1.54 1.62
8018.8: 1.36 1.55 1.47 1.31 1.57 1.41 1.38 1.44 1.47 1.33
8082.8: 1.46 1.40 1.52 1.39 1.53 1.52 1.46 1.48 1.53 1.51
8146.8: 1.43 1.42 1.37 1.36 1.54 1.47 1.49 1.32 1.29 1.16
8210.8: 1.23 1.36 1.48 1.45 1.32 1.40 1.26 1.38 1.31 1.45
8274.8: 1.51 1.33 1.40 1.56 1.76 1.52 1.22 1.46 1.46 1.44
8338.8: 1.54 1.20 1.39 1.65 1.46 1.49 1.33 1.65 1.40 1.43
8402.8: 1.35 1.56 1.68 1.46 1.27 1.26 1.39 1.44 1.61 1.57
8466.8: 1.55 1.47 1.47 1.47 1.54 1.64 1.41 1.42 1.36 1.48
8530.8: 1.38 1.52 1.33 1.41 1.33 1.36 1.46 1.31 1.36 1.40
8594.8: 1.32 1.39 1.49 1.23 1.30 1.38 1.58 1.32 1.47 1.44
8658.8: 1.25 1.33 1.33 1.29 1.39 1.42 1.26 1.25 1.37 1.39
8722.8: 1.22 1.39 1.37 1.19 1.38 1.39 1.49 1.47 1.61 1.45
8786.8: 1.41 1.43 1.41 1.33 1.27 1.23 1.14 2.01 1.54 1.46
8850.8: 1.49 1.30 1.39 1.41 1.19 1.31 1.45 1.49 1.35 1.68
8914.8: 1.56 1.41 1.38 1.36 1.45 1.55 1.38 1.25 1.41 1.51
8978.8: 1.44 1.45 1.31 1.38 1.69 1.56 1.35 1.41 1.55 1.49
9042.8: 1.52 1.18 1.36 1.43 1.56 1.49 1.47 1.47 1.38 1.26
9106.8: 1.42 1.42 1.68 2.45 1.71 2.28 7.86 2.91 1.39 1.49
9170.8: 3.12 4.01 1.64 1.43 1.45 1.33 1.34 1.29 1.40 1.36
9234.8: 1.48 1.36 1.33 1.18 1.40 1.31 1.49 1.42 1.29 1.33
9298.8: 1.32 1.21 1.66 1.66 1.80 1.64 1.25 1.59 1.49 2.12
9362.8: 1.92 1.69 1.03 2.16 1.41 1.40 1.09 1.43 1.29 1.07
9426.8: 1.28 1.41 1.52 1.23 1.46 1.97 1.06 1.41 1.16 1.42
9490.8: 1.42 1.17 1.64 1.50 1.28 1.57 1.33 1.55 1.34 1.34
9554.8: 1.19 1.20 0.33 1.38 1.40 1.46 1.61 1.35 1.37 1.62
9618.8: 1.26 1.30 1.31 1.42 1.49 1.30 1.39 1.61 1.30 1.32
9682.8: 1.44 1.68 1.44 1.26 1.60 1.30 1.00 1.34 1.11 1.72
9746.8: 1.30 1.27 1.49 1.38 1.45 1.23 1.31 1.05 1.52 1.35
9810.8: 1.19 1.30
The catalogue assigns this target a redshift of 0.39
